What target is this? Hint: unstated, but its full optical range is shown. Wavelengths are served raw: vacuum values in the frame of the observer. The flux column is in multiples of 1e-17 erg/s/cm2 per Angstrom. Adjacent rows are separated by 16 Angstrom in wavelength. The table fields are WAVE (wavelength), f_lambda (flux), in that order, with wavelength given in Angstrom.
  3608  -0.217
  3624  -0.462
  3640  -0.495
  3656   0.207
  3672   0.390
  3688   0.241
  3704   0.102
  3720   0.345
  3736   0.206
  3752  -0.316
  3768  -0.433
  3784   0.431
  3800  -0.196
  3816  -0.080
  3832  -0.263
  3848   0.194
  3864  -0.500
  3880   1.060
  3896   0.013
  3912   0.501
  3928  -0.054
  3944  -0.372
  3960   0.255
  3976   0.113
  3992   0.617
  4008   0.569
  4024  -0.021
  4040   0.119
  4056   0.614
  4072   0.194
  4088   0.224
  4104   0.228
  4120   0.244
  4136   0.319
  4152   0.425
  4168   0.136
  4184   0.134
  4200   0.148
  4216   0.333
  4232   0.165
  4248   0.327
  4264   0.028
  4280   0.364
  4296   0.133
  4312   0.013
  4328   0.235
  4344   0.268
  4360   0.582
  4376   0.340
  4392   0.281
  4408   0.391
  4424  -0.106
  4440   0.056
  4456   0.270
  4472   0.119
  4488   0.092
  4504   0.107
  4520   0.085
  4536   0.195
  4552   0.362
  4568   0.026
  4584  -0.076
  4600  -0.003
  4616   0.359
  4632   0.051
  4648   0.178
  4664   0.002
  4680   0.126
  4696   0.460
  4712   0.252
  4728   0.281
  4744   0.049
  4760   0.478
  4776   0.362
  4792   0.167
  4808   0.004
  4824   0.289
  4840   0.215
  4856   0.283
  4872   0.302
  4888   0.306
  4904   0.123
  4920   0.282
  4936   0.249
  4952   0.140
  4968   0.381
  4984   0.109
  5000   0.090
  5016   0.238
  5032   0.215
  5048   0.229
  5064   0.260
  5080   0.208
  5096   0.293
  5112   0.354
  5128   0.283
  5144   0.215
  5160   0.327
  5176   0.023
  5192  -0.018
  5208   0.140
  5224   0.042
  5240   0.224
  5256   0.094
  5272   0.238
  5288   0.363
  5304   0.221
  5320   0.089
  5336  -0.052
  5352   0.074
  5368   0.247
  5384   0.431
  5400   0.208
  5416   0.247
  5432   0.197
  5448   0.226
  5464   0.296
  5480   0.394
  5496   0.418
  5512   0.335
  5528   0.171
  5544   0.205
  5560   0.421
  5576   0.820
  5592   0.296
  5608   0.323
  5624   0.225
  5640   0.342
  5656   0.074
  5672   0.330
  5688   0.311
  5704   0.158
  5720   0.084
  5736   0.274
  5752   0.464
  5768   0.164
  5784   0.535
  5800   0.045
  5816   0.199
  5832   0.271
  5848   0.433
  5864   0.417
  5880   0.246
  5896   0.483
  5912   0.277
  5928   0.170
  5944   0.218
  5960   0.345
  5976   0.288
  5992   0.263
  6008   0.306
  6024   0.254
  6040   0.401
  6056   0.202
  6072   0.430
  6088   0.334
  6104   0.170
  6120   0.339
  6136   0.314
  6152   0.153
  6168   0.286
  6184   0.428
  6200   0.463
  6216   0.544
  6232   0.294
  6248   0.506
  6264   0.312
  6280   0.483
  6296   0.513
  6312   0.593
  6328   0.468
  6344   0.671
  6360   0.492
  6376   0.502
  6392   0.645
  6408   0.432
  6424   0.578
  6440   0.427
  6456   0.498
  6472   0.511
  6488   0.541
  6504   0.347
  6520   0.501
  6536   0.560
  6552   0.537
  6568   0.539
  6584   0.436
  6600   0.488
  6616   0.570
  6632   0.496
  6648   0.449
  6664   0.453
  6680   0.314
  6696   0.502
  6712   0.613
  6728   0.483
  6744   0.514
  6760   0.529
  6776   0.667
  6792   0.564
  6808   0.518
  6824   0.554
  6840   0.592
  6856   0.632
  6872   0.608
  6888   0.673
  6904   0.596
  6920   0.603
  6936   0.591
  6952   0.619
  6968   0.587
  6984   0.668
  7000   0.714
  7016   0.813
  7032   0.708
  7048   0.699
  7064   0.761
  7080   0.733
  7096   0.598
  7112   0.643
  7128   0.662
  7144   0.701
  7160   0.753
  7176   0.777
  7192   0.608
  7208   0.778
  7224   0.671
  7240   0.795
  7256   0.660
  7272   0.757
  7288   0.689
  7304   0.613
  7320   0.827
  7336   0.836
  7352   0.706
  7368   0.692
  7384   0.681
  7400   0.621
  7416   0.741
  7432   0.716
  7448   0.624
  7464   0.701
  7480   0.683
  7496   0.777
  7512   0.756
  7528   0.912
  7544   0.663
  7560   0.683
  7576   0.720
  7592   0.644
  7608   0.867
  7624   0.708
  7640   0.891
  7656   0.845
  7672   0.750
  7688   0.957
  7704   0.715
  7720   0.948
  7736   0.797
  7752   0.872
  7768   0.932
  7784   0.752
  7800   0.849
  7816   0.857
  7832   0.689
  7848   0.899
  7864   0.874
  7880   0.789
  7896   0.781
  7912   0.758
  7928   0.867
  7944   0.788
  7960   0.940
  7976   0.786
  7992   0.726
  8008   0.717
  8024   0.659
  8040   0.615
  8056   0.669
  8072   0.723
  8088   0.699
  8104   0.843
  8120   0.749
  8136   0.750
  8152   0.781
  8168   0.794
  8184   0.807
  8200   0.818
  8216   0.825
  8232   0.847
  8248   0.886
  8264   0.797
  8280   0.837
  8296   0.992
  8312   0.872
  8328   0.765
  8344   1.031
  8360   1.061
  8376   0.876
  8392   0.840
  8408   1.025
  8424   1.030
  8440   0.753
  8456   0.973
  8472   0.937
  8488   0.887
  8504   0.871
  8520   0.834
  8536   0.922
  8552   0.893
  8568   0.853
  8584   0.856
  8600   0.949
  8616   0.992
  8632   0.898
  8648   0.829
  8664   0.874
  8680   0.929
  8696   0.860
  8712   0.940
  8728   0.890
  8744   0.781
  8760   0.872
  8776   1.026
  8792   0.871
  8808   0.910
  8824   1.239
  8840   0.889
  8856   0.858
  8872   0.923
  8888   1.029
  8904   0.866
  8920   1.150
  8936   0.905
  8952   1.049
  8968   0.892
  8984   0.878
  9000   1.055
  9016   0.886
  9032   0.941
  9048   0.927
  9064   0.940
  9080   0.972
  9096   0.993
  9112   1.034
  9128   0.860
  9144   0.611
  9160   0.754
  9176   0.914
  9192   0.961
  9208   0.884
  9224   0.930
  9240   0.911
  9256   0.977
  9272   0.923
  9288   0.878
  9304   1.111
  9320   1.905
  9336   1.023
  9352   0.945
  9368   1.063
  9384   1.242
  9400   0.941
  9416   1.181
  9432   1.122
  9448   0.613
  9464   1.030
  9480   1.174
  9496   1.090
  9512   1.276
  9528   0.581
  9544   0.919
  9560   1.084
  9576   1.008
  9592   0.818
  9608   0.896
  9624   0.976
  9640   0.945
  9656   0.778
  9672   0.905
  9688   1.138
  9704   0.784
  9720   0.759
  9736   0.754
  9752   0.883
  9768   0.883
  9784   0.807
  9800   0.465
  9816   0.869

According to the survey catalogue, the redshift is 0.55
